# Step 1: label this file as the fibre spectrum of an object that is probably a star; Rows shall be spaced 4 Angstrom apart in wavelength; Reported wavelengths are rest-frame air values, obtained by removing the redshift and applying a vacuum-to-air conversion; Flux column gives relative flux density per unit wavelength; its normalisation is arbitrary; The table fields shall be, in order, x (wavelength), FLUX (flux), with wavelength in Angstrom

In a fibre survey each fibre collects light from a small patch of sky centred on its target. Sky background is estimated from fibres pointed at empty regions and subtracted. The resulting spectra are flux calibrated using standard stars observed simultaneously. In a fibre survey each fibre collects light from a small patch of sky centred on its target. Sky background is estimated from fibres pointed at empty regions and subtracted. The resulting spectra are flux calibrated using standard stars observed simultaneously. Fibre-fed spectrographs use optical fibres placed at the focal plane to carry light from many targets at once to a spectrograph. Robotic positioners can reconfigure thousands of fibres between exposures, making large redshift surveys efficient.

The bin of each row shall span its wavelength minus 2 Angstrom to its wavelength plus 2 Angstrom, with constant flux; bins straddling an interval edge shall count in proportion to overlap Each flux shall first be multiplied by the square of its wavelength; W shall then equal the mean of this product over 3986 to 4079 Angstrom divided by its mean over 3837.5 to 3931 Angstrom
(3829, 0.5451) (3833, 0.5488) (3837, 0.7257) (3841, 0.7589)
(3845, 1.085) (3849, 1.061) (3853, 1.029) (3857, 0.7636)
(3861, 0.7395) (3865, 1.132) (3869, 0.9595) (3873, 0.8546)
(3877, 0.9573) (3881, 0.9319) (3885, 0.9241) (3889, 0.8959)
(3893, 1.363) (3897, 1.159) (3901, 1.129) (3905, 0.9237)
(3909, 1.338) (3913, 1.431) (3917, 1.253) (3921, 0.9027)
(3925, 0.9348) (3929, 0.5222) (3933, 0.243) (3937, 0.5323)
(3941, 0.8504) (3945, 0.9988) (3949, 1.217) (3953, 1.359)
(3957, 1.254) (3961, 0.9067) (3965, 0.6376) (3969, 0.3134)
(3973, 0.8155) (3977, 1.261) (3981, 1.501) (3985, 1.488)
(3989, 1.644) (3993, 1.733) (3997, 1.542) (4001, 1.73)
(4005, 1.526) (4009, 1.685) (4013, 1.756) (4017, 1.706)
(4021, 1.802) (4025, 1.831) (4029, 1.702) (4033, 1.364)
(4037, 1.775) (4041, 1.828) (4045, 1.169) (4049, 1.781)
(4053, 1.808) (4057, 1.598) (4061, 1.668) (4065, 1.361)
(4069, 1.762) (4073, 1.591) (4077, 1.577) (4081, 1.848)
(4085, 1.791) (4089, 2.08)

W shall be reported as 1.78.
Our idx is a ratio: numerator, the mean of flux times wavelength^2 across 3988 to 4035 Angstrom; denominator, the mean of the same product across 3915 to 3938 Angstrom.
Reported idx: 2.36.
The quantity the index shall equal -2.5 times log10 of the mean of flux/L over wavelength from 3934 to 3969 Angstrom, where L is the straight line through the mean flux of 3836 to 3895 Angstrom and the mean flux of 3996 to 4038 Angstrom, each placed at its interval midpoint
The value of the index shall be 0.436 mag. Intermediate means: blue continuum 0.949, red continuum 1.68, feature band 0.911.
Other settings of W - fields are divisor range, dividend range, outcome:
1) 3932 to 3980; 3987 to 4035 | 1.92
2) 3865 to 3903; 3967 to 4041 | 1.58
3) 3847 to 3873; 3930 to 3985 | 1.04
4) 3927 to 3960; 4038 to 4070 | 1.96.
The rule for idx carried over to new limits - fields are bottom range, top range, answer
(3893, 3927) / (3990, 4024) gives 1.55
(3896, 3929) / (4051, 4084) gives 1.63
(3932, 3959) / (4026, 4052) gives 1.79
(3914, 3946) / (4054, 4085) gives 2.23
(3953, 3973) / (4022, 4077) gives 2.03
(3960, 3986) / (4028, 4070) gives 1.72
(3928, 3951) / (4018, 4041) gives 2.42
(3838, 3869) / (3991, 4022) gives 1.95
